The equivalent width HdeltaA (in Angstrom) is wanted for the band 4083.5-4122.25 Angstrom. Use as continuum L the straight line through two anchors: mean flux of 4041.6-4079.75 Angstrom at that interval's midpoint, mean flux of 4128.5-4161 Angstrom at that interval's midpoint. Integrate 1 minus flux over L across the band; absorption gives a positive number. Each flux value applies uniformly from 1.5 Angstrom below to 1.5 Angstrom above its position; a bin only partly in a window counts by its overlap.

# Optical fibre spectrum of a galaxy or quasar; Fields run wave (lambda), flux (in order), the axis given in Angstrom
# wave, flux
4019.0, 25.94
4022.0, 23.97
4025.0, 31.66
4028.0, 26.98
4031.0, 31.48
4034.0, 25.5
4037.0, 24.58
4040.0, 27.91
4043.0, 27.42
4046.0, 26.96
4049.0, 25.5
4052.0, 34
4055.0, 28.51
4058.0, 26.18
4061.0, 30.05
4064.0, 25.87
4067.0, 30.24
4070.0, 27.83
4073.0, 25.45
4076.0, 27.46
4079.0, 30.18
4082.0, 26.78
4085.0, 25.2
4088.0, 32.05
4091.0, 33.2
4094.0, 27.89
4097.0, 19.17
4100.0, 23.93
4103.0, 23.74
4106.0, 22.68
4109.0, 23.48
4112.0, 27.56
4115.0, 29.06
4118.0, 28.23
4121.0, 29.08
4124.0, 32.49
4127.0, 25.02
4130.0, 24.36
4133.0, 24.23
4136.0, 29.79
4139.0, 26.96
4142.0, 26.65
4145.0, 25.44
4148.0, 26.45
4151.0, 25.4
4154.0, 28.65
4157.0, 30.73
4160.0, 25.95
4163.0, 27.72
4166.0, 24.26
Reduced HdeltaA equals 1.27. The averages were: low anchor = 28.1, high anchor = 26.8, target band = 26.5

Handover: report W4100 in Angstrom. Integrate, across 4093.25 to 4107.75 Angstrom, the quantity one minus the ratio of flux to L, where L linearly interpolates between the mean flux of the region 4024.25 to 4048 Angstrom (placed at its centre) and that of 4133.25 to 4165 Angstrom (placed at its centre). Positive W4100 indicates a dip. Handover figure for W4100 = 2.19 Angstrom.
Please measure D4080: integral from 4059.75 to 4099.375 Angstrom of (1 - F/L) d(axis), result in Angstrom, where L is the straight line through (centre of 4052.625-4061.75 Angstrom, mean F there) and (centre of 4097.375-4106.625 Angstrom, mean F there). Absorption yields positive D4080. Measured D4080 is -2.9 Angstrom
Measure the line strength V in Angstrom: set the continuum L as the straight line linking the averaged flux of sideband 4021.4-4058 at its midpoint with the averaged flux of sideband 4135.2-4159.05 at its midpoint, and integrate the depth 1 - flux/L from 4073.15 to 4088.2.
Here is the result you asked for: 0.0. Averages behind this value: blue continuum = 27.9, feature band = 27.8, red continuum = 27.4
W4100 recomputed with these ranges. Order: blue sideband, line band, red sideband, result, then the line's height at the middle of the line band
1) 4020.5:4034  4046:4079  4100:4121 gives -1.13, 27.2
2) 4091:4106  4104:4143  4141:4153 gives -2.35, 25.3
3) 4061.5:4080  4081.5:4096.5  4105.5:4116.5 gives -0.83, 27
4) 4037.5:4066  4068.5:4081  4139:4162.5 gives 0.03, 27.8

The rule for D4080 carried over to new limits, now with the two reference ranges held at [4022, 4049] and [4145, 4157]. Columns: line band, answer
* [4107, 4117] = 0.25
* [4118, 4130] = -0.44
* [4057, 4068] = -0.27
